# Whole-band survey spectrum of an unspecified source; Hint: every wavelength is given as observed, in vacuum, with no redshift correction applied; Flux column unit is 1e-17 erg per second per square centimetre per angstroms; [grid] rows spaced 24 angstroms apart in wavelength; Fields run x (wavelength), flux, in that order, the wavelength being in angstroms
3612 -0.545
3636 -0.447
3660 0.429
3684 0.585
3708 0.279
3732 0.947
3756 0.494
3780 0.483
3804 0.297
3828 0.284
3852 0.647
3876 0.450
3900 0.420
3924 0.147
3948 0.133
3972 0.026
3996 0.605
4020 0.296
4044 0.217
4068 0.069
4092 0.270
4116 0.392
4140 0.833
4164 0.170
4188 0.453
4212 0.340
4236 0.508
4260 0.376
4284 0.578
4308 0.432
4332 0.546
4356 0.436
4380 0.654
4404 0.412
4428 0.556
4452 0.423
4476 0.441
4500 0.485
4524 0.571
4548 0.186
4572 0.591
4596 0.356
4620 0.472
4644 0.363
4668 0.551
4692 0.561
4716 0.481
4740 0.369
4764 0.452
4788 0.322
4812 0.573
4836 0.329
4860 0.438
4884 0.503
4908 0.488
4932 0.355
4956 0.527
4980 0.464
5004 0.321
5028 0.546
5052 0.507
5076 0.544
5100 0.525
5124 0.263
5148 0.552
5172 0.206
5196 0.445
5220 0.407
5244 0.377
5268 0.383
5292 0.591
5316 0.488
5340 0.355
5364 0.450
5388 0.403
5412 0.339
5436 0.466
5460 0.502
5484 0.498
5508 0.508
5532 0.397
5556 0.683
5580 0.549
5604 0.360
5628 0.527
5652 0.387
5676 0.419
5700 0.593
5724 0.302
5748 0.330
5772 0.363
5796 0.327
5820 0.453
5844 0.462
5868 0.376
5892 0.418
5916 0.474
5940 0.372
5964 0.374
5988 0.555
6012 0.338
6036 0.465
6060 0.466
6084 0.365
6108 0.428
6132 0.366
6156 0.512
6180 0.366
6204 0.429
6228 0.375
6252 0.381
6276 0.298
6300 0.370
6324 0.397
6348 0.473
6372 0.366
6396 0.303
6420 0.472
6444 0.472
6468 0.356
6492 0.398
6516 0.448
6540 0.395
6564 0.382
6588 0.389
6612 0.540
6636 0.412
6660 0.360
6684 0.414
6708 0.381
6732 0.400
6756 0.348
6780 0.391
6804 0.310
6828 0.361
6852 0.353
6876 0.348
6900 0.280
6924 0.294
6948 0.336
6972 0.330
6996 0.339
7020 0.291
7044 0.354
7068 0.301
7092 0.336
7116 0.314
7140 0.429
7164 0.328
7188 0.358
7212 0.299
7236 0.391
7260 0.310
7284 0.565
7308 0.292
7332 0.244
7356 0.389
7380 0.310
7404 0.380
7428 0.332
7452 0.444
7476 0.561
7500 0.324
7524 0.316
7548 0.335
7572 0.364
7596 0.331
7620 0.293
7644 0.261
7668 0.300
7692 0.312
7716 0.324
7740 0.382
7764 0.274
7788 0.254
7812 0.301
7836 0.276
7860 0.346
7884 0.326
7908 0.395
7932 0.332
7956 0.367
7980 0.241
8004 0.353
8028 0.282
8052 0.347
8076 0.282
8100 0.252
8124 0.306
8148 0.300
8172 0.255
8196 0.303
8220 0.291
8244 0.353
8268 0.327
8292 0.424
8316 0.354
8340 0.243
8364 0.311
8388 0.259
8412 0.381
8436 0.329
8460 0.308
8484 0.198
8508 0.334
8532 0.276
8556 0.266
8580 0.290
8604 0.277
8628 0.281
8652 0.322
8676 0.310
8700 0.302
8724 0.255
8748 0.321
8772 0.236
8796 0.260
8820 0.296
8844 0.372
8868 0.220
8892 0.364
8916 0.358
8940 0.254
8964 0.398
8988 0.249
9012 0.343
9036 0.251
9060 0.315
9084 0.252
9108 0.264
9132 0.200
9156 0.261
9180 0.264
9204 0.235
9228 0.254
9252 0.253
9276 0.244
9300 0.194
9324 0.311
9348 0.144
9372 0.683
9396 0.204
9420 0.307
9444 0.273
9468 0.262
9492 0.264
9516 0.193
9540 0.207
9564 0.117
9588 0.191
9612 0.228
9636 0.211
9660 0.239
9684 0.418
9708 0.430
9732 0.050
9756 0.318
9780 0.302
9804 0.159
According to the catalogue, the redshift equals 0.11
